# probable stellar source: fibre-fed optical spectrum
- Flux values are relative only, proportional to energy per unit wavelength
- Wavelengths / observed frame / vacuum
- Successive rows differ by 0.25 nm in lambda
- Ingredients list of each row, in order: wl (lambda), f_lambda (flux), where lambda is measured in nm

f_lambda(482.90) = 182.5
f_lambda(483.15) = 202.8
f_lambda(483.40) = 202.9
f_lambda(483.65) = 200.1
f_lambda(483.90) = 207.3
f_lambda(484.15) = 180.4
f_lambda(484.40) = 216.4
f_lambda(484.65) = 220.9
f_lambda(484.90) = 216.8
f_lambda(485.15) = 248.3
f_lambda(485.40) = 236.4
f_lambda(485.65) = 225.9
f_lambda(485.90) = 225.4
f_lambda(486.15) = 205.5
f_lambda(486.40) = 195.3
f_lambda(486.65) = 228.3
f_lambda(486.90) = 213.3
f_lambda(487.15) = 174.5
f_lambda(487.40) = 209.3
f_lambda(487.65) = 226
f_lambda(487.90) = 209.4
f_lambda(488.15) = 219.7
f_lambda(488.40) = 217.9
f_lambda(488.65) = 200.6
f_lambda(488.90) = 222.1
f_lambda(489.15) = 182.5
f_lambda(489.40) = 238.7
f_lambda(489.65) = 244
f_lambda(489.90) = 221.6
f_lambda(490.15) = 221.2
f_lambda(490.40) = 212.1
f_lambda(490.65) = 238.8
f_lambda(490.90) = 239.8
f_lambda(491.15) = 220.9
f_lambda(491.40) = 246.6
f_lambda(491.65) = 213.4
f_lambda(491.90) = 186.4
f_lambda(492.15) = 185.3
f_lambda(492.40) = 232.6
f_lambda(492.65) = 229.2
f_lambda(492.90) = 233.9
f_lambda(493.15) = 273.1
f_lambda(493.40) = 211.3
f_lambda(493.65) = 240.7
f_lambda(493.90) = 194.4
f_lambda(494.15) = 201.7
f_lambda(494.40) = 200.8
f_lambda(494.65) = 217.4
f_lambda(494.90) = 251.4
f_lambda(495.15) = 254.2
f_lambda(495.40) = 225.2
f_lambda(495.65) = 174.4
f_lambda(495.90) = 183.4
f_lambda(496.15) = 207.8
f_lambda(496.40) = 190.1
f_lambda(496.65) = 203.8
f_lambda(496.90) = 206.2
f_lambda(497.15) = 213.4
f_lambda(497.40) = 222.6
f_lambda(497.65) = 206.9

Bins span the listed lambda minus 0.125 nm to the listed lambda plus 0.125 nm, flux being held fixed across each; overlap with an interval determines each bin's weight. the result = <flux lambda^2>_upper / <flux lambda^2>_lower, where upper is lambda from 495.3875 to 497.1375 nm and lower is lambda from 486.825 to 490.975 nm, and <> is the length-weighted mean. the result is 0.9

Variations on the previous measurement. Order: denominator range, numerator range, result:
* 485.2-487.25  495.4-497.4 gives 0.97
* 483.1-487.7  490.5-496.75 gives 1.06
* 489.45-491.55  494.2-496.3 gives 0.94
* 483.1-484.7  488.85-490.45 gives 1.11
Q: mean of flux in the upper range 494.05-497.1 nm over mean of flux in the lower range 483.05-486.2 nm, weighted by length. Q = 0.98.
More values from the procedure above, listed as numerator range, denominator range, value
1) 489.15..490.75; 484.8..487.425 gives 1.04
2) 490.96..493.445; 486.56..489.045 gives 1.06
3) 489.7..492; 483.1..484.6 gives 1.10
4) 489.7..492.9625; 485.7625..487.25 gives 1.07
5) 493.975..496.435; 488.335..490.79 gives 0.96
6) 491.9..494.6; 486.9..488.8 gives 1.05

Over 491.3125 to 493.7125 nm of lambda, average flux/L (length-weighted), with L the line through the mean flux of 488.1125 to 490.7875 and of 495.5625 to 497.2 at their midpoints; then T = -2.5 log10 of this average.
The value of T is -0.07 mag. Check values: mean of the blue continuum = 220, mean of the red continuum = 197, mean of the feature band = 225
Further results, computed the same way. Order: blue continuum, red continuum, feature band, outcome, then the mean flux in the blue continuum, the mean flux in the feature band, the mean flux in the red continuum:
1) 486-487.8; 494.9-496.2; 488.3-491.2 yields -0.06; 208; 222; 213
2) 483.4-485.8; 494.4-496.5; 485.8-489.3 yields 0.03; 216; 209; 213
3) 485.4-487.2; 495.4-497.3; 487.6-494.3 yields -0.07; 213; 221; 199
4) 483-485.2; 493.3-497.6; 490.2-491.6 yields -0.10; 209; 230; 212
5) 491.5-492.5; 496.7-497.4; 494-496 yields -0.03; 205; 214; 211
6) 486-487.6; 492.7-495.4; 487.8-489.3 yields 0.01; 206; 209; 228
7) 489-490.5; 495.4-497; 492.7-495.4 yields -0.12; 220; 228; 197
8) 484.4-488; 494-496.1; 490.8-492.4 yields -0.01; 217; 216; 213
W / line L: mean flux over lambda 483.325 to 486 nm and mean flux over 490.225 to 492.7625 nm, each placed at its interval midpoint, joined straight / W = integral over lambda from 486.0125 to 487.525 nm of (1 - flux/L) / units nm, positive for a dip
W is 0.09 nm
